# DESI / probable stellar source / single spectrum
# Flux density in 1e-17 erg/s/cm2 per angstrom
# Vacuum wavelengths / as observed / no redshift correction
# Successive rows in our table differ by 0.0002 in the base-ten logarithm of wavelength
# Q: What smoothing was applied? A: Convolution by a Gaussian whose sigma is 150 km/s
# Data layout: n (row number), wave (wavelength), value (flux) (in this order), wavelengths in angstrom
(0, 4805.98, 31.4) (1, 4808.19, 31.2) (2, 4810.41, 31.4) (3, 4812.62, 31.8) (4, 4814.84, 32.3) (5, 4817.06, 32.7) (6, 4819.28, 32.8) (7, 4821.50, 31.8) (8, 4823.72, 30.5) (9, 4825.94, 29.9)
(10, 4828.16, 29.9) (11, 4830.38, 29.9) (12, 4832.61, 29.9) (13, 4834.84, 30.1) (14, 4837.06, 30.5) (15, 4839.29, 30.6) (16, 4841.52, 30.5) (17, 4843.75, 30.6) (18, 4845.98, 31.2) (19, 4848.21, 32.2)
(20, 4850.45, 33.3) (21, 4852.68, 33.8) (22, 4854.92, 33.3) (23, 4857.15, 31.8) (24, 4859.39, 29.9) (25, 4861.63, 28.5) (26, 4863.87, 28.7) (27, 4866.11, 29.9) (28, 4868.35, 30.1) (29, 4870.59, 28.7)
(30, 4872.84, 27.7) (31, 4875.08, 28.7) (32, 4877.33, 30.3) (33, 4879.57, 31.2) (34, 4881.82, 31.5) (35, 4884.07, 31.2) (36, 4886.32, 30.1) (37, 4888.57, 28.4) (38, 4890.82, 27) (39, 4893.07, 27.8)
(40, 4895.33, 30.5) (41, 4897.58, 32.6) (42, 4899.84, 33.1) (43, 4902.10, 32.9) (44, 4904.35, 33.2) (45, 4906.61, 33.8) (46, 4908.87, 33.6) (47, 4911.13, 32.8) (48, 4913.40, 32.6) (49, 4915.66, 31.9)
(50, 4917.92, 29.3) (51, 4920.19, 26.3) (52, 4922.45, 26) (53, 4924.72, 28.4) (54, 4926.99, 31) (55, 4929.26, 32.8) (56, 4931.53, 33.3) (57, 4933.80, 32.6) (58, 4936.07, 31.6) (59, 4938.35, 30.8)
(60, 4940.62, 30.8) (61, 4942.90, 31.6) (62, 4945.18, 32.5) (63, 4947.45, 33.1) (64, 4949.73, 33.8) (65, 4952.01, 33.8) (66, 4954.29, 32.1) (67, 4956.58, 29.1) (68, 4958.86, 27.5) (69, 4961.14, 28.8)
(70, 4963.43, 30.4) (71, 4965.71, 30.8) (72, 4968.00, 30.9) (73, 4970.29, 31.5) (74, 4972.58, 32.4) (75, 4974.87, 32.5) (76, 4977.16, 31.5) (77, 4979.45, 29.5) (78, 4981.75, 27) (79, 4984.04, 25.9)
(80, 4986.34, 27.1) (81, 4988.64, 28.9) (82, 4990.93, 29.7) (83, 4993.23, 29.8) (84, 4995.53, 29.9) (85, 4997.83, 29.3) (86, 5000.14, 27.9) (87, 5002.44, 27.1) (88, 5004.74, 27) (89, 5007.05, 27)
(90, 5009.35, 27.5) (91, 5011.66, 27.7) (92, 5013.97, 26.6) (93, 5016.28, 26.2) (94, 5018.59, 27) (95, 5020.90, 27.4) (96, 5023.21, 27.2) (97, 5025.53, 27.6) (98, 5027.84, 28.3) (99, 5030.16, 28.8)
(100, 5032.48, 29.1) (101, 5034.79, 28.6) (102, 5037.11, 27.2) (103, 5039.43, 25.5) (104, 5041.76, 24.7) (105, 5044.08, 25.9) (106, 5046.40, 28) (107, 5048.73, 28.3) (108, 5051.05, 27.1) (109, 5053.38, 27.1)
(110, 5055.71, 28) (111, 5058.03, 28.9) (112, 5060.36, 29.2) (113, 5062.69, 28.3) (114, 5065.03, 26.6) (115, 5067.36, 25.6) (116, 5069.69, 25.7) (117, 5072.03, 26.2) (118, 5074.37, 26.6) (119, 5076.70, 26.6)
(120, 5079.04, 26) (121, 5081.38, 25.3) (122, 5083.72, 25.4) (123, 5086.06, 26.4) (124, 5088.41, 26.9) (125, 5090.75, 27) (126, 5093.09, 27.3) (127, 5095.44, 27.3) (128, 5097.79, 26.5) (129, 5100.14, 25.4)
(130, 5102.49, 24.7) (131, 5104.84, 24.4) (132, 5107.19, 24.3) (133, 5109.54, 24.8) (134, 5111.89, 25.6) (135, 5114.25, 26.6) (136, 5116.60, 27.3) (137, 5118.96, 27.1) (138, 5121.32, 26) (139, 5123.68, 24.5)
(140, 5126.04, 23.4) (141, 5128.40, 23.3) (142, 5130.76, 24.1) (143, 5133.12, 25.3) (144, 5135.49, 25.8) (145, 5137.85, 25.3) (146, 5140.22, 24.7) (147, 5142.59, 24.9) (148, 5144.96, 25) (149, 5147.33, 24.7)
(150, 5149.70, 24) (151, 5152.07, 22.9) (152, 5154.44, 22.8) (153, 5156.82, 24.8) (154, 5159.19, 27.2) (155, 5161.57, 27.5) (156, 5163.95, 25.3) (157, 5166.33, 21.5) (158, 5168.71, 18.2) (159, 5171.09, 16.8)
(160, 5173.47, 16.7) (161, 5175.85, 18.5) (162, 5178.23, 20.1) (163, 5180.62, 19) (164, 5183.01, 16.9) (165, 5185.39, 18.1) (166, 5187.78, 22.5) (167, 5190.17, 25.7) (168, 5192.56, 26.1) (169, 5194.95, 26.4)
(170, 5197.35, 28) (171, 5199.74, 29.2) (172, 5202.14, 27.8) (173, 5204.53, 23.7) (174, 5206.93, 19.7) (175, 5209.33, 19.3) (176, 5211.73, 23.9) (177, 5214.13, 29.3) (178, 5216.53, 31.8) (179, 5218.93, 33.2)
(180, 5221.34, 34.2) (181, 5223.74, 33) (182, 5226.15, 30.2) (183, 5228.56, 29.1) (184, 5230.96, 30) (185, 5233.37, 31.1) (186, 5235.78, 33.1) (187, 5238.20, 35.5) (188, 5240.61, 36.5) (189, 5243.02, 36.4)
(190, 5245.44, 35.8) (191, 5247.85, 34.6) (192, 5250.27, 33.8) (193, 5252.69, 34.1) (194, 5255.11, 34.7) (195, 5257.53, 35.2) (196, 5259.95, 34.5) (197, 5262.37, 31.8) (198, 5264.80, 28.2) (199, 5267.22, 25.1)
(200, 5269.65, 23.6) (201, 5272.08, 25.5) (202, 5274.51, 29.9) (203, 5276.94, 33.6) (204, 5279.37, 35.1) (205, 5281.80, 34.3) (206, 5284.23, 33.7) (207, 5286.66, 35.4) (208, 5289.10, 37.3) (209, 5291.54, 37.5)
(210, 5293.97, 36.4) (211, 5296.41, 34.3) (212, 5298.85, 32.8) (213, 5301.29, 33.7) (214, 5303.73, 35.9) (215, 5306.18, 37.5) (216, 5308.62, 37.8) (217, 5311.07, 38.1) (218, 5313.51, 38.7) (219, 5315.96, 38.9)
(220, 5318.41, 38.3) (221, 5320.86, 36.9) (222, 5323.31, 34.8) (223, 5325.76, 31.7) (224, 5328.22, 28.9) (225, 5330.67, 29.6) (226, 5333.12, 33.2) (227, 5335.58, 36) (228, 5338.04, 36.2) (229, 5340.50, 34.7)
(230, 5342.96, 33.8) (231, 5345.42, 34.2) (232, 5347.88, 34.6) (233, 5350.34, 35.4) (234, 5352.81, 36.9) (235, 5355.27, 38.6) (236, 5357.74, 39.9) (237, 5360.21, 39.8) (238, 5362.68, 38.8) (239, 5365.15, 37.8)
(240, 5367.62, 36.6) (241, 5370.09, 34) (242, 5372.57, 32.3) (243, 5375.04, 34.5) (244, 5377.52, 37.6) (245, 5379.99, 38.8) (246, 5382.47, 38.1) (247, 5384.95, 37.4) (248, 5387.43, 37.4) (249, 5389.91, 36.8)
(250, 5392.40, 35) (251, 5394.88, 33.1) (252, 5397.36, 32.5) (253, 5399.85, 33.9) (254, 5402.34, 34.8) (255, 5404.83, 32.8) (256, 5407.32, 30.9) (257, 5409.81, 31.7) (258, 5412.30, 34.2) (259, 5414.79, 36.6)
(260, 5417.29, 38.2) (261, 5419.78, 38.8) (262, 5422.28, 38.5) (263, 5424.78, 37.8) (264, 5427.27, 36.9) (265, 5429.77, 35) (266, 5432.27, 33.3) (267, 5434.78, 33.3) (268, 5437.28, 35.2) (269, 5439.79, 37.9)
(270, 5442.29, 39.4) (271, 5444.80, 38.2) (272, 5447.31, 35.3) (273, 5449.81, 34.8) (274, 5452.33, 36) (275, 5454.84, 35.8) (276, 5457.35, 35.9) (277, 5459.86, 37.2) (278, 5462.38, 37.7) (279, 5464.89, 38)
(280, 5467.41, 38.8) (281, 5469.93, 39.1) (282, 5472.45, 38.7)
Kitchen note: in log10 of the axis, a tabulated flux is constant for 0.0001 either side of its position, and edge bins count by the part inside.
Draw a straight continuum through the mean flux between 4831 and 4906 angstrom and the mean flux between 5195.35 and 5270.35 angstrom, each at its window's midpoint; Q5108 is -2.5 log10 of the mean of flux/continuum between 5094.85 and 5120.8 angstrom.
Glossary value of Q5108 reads 0.18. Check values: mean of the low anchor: 30.6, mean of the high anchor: 30.5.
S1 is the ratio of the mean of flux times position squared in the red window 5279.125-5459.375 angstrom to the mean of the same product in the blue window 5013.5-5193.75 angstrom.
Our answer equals 1.57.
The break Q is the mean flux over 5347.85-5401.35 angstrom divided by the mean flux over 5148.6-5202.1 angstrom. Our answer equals 1.6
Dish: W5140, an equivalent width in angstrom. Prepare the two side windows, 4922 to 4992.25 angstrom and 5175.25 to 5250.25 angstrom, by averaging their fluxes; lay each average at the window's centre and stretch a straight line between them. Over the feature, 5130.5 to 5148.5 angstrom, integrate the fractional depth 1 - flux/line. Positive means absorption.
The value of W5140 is 2.3 angstrom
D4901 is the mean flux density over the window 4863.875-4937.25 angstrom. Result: 30.6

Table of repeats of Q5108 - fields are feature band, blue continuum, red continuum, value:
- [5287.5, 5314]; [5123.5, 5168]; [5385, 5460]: -0.18 mag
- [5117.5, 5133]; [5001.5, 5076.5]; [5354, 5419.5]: 0.18 mag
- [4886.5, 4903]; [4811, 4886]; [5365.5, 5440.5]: 0.03 mag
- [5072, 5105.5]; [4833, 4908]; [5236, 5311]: 0.23 mag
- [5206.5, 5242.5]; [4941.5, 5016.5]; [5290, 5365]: 0.12 mag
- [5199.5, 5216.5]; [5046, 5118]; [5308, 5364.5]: 0.24 mag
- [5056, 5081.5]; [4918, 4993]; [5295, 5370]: 0.19 mag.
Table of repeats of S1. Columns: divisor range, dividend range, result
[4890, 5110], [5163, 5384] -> 1.23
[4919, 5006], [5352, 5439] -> 1.41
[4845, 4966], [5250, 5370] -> 1.31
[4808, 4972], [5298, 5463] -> 1.40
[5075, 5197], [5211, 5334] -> 1.45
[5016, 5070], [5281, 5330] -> 1.44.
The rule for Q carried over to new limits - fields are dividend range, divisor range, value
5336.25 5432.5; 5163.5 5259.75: 1.30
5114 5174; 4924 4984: 0.78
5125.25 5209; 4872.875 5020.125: 0.77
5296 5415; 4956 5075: 1.26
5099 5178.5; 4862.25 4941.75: 0.78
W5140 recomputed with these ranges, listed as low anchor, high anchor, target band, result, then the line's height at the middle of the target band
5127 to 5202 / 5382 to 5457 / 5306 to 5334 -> -4.1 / 30.8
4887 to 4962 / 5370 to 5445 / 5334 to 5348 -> 0.0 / 35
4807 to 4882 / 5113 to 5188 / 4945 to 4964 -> -2.1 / 28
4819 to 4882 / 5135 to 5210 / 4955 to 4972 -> -1.2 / 27.9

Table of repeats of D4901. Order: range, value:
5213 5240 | 32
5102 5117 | 25.3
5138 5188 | 22.1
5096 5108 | 25.2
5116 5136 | 25.1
